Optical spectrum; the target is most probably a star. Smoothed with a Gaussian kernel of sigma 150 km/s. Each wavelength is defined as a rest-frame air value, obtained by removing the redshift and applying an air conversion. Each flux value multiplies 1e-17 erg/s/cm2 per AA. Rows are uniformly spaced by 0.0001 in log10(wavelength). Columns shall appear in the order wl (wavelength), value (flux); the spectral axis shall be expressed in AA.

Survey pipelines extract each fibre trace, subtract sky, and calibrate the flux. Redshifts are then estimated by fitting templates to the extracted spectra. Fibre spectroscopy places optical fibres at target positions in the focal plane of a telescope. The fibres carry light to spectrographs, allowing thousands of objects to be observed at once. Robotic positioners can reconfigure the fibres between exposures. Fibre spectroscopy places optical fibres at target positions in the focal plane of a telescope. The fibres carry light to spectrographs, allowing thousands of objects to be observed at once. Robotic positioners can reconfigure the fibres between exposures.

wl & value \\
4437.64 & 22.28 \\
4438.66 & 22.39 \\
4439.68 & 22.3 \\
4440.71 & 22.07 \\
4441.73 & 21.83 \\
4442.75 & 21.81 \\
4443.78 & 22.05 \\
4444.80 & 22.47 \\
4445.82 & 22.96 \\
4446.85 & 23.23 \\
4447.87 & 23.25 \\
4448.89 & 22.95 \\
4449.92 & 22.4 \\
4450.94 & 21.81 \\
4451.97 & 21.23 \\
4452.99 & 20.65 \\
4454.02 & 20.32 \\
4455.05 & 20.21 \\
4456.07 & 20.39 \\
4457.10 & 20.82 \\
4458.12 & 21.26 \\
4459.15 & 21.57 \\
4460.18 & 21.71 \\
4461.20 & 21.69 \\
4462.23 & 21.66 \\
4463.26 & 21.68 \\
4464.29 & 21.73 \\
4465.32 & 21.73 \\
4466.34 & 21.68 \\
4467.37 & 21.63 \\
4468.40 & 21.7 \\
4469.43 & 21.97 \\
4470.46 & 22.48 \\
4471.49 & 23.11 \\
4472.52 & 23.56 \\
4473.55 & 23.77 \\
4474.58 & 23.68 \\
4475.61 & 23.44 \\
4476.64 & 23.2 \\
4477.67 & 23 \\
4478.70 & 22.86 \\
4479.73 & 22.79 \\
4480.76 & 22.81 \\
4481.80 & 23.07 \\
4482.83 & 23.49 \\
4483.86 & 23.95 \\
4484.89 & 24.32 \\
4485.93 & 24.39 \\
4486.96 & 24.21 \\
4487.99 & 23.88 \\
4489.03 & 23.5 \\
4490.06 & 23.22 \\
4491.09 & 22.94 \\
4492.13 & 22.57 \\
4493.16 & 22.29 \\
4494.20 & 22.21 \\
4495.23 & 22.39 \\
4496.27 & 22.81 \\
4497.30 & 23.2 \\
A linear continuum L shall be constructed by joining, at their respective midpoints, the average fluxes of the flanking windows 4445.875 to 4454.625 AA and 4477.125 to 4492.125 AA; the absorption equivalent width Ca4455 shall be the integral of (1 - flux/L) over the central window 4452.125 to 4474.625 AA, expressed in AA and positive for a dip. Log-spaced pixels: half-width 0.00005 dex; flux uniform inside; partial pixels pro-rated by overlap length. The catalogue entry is 0.8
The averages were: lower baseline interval 22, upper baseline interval 23.4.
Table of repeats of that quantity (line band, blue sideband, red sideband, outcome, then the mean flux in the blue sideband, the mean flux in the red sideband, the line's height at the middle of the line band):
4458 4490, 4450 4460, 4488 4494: -1.1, 21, 22.9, 22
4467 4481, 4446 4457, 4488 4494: -0.3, 21.6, 22.9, 22.4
